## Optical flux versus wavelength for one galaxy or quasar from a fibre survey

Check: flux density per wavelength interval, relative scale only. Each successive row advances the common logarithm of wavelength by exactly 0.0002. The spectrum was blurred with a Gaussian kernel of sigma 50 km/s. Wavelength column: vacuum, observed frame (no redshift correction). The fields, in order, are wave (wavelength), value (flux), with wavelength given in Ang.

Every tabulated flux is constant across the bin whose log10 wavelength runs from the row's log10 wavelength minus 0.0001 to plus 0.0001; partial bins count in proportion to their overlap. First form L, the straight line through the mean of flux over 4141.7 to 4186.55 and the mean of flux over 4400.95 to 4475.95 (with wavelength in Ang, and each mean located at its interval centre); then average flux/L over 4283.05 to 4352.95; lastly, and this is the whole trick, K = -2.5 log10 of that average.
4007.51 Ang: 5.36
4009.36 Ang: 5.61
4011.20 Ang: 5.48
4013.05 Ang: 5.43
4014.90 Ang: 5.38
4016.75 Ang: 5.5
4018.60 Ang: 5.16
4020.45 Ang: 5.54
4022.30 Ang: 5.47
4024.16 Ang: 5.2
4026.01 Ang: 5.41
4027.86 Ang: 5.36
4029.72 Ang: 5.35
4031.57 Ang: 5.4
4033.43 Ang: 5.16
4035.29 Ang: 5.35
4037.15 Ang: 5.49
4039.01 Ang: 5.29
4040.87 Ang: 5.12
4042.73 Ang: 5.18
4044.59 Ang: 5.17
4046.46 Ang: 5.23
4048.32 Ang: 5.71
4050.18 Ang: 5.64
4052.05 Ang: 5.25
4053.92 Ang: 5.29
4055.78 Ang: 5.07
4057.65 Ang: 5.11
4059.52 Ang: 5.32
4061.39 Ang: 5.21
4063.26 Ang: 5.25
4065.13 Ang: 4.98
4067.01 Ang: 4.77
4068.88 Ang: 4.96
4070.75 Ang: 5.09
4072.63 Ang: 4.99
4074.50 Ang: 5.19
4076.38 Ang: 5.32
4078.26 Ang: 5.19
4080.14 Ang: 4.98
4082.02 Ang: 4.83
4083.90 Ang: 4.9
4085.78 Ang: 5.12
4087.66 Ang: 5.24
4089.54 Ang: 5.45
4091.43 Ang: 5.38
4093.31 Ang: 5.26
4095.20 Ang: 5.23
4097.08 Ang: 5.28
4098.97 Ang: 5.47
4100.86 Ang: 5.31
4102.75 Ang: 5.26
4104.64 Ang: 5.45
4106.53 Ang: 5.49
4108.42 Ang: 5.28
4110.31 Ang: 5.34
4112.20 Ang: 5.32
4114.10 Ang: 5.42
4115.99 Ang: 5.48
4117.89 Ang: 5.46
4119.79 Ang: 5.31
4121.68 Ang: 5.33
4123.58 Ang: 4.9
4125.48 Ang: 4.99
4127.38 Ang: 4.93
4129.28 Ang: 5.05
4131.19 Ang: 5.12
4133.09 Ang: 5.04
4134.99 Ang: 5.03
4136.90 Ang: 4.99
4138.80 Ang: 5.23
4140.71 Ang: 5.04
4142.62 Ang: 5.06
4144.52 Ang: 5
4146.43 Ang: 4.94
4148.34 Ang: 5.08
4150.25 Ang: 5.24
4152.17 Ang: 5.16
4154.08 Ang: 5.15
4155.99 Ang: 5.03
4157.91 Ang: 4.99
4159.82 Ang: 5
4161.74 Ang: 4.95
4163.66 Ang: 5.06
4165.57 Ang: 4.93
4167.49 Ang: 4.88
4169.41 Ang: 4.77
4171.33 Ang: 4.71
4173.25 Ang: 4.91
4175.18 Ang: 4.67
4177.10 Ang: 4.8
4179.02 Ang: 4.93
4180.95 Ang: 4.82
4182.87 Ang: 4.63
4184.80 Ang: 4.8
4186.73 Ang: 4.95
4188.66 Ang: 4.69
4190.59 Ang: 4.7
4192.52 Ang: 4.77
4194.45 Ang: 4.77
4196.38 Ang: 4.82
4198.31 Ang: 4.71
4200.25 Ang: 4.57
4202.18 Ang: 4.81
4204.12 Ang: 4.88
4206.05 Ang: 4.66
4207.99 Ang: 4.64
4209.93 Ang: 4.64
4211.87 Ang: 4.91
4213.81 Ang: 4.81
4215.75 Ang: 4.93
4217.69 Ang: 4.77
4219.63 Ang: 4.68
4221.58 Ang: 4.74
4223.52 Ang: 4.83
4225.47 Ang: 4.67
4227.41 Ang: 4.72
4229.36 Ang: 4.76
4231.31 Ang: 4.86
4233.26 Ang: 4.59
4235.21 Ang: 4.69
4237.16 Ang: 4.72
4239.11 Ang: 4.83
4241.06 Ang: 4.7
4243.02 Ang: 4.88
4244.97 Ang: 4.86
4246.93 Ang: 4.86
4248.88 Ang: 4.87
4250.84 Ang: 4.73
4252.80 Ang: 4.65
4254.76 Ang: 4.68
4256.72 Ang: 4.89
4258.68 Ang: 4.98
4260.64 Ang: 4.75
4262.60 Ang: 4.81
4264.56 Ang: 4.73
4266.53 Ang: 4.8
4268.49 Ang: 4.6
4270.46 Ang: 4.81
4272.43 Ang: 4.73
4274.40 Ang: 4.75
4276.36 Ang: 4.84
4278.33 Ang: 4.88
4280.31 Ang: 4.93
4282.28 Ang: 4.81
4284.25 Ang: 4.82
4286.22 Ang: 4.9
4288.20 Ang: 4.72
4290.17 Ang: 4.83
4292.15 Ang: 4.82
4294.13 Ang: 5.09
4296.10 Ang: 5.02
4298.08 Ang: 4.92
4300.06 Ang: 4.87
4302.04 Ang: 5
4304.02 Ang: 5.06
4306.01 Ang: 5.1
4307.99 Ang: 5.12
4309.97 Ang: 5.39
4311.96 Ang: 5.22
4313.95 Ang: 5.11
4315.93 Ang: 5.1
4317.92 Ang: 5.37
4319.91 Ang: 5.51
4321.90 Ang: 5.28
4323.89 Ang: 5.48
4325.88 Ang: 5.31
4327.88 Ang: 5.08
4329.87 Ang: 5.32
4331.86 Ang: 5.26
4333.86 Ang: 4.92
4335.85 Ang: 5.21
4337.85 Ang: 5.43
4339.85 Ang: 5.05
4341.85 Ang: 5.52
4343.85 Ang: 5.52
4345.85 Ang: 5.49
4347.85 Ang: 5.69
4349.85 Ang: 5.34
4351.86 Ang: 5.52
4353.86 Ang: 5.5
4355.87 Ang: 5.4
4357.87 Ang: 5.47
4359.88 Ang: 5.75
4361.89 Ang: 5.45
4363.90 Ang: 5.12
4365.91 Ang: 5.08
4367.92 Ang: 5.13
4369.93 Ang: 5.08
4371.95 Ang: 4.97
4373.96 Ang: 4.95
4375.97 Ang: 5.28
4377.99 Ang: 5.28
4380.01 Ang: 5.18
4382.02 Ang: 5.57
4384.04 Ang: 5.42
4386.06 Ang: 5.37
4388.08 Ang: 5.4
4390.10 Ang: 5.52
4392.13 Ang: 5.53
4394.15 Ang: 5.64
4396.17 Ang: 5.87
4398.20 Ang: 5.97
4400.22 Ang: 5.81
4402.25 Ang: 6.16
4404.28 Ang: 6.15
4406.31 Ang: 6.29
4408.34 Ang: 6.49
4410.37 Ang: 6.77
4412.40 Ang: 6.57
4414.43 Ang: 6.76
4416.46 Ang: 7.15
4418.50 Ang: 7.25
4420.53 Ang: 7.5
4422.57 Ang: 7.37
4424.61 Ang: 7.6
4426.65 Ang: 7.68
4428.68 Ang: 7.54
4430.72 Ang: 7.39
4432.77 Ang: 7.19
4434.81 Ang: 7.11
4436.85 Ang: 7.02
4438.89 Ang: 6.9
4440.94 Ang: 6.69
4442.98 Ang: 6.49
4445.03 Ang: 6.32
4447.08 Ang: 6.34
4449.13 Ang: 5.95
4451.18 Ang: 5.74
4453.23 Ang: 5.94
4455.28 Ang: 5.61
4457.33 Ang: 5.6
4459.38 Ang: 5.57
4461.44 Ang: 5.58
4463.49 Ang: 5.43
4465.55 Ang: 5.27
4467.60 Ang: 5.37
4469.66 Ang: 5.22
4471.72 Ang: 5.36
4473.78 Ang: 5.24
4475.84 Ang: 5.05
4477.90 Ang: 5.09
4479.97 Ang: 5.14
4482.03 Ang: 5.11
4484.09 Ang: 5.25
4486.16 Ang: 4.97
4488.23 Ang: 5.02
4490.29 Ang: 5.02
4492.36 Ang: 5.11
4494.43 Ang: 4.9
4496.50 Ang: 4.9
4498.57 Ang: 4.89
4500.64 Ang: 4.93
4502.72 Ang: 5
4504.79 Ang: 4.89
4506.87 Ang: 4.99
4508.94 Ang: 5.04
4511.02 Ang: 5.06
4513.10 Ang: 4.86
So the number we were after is 0.11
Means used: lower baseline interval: 4.94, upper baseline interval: 6.38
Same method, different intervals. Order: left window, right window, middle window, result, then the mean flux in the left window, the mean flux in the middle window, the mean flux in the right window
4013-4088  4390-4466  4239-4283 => 0.22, 5.23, 4.8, 6.43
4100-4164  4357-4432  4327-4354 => 0.10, 5.16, 5.34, 6.05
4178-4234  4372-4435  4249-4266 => 0.08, 4.76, 4.78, 6.29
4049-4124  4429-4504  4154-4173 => 0.08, 5.23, 4.94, 5.67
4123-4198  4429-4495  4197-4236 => 0.08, 4.93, 4.74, 5.77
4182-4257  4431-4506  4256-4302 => 0.03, 4.76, 4.84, 5.6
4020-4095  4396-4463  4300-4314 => 0.19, 5.23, 5.12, 6.56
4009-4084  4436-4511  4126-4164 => 0.05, 5.25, 5.05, 5.46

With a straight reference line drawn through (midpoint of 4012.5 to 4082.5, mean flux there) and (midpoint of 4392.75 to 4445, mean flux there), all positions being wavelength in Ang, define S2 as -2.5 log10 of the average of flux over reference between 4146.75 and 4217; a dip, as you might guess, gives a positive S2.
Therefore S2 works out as 0.19 mag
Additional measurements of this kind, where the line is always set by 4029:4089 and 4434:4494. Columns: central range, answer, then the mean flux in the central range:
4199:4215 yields 0.13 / 4.74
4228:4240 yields 0.14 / 4.74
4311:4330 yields 0.04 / 5.28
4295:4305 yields 0.10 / 4.98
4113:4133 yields 0.02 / 5.19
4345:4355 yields 0.00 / 5.51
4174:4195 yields 0.12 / 4.78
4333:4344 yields 0.05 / 5.26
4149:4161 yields 0.04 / 5.09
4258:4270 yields 0.14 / 4.78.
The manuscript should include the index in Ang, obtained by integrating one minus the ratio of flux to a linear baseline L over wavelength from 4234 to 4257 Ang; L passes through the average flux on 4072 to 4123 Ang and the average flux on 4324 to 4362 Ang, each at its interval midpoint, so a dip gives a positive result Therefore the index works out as 2.4 Ang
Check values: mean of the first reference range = 5.27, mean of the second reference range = 5.38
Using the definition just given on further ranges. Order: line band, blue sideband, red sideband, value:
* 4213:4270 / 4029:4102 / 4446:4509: 5.1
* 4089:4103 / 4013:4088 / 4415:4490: 0.0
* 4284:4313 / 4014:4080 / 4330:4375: 1.7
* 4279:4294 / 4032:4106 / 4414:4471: 2.8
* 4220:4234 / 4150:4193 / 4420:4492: 1.0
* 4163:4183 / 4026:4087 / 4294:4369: 1.5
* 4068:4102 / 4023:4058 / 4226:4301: 0.2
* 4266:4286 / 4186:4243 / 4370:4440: 1.7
